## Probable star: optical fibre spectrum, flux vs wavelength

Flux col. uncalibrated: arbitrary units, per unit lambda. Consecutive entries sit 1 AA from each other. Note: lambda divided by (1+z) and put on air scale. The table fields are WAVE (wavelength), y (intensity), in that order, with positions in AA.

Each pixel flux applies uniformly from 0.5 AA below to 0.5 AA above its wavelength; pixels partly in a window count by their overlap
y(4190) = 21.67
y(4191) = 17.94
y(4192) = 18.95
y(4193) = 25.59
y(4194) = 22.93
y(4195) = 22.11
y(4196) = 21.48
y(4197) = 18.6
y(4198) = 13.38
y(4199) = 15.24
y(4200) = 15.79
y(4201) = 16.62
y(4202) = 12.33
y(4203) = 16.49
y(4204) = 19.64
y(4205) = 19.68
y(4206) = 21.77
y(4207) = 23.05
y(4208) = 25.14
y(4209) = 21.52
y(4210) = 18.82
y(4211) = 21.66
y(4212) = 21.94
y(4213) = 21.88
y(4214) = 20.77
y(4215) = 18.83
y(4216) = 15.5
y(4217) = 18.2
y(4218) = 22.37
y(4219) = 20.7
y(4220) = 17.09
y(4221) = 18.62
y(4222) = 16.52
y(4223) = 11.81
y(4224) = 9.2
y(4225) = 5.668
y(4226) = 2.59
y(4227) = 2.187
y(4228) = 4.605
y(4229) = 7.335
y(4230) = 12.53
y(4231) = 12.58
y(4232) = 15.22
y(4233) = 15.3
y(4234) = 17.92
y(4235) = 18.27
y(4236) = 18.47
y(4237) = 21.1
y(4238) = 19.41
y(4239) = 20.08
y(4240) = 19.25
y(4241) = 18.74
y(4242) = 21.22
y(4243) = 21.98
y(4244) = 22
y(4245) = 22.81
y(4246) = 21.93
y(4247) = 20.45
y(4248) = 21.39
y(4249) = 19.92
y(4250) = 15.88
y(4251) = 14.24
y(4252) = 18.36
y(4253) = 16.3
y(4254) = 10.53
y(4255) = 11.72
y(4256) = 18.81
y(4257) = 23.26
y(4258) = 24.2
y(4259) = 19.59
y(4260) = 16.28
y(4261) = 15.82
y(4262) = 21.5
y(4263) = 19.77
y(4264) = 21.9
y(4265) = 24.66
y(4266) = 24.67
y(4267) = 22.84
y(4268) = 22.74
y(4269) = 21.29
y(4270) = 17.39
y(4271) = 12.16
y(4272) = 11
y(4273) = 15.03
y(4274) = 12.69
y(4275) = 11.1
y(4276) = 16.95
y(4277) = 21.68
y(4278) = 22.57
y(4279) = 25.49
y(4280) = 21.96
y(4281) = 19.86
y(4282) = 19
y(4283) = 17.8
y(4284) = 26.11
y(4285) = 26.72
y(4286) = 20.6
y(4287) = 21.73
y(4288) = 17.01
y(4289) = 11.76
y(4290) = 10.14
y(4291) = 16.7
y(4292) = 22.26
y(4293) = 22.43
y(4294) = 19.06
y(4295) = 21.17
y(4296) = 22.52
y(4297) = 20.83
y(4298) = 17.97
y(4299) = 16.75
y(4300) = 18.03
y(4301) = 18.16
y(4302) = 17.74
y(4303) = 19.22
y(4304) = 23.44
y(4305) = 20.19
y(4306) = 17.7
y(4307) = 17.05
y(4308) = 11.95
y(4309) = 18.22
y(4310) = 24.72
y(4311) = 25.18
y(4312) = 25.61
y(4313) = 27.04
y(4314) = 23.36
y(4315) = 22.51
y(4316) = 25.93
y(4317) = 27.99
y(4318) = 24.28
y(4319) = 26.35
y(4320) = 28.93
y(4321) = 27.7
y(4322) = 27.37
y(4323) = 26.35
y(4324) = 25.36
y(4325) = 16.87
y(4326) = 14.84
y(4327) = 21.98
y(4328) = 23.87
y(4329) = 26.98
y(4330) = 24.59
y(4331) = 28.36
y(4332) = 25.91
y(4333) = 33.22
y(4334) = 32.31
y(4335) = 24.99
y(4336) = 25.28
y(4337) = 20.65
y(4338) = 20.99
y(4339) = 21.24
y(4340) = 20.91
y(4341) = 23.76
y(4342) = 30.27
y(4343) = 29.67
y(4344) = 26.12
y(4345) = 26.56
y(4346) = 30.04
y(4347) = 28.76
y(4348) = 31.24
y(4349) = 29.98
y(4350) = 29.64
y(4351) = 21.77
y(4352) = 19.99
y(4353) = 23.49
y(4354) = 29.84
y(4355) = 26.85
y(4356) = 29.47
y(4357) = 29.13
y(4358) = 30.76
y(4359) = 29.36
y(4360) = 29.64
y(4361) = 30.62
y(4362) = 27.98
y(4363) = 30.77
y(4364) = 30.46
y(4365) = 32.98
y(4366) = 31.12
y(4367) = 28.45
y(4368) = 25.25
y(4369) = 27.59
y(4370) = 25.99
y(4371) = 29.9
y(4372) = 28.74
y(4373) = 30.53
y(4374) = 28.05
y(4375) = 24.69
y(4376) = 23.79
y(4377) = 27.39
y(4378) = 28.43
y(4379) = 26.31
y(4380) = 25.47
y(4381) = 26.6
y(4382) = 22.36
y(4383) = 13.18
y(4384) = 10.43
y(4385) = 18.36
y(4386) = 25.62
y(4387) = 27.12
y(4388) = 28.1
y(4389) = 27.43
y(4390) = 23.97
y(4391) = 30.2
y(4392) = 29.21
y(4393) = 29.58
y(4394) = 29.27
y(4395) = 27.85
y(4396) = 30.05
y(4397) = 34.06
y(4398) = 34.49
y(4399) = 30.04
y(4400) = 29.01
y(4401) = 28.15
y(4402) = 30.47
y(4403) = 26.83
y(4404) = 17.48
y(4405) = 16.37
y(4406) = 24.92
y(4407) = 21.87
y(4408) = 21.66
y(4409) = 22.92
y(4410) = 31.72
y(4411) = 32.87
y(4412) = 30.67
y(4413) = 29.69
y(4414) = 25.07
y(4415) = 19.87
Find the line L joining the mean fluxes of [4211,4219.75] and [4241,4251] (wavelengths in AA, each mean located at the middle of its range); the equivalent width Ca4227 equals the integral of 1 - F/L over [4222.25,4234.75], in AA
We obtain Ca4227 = 6.3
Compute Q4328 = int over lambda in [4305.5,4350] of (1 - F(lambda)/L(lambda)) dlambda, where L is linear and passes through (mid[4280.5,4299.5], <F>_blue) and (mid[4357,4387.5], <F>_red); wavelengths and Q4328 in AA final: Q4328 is -4.1 AA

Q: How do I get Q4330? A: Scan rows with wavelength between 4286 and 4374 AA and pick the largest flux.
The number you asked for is 33.22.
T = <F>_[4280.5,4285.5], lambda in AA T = 21.9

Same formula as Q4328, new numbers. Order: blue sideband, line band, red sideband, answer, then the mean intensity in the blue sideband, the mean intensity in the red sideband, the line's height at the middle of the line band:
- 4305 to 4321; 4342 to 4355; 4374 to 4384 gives -2.15 AA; 23.2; 23.7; 23.5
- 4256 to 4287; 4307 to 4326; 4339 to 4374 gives 0.37 AA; 19.9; 28.1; 24.2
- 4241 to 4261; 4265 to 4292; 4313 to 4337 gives 3.01 AA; 18.9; 25.4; 21.3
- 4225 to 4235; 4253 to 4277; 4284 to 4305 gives -4.79 AA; 10.2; 19.4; 15.2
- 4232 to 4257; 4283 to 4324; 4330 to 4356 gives 3.38 AA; 18.6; 26.5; 23.3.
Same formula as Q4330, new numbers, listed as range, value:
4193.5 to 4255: 25.14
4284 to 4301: 26.72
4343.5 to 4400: 34.49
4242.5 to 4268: 24.67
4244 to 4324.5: 28.93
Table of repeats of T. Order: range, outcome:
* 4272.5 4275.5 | 12.9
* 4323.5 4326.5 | 19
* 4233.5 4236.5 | 18.2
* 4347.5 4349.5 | 30.6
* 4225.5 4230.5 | 5.85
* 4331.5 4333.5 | 29.6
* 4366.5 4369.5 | 27.1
